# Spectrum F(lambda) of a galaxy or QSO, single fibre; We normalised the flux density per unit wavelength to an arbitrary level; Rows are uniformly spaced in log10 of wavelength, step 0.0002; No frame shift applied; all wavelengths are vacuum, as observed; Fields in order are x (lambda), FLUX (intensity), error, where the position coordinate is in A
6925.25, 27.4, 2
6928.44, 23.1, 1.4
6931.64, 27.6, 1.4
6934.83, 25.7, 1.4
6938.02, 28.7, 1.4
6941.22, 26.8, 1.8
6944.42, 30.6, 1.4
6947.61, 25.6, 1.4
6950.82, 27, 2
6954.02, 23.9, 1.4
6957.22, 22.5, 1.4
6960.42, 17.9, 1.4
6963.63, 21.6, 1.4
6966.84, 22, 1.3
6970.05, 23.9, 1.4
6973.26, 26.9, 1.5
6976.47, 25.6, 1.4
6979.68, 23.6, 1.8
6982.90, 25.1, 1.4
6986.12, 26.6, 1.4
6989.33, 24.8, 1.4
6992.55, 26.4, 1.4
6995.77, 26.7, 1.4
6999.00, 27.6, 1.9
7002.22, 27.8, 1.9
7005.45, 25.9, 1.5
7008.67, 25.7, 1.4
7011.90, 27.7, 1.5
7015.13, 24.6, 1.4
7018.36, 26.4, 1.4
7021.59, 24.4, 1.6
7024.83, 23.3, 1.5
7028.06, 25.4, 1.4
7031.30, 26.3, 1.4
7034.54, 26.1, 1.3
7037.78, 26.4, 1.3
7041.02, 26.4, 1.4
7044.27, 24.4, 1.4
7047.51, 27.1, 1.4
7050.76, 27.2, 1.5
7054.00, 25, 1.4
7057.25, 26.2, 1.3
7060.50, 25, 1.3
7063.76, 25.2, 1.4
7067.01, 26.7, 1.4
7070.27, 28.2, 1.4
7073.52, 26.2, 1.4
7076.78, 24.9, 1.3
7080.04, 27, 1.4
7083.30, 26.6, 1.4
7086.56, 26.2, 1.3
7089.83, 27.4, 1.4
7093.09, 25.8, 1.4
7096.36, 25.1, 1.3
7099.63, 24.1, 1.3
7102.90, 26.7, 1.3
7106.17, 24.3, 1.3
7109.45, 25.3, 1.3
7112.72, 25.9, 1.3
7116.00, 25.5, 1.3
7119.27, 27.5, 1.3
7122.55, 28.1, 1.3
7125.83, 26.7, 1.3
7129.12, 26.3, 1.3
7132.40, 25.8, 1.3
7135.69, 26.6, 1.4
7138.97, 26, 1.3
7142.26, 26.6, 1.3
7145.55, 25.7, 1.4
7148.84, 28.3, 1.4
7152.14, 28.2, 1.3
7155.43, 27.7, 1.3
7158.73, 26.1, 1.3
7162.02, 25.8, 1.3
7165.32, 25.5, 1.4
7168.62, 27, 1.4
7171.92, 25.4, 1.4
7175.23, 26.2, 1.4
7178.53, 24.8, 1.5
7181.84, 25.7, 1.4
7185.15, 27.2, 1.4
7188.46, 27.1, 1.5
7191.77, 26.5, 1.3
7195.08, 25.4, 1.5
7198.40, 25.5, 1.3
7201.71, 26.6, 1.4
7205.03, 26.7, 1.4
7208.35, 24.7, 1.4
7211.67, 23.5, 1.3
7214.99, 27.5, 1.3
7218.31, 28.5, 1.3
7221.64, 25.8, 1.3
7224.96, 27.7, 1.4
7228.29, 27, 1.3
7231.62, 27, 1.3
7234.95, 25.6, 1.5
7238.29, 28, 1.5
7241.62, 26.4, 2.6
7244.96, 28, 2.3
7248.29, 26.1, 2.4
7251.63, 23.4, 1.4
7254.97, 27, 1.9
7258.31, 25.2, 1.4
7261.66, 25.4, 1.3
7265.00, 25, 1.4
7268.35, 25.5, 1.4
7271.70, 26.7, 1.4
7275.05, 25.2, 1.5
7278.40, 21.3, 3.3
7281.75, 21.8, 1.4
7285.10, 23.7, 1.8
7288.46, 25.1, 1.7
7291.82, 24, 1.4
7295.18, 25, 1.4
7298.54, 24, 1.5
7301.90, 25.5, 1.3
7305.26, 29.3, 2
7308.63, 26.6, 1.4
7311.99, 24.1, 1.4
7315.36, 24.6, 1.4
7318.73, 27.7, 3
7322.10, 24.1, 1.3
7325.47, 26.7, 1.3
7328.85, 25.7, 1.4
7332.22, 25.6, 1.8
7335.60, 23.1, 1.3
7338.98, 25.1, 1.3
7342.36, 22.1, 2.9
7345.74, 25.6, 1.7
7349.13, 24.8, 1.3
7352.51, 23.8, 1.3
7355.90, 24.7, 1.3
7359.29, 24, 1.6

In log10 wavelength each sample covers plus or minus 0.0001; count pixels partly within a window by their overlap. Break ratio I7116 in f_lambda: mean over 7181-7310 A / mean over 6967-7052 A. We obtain 1.00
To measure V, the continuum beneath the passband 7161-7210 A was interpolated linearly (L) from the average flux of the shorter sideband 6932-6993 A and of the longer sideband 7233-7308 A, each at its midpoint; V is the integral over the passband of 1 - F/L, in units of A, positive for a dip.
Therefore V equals -1.4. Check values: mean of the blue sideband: 25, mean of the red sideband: 25.3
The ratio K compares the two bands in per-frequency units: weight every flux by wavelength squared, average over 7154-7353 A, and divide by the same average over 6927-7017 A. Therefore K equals 1.1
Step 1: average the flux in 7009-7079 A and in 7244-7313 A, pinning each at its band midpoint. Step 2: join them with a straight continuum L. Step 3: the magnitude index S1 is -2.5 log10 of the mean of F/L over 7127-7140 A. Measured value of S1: -0.03 mag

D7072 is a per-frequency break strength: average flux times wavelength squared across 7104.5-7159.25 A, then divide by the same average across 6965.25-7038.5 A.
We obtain 1.1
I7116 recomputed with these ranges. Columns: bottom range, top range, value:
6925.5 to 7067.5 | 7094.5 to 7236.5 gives 1.03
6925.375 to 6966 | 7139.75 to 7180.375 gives 1.05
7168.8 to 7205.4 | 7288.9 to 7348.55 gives 0.97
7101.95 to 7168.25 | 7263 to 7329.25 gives 0.95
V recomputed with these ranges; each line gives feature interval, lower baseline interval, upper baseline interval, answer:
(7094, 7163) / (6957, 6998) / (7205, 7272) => -2.5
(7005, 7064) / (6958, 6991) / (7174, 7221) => -3.2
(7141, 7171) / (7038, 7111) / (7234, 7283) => -1.2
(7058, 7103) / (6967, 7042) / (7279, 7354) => -1.0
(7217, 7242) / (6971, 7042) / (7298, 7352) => -1.5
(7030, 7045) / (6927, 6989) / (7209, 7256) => -0.3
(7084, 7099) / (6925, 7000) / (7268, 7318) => -0.5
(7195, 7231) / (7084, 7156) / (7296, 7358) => -0.7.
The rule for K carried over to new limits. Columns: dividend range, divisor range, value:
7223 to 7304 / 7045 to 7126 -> 1.02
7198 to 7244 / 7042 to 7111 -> 1.06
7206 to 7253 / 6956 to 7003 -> 1.15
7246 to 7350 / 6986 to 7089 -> 1.03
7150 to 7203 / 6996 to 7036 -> 1.06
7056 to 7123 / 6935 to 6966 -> 1.09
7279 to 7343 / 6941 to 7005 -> 1.09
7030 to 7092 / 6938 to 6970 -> 1.11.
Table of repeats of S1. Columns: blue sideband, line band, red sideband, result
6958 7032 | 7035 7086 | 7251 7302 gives -0.05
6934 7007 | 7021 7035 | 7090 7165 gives 0.03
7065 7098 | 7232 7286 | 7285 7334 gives 0.02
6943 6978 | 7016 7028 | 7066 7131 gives 0.02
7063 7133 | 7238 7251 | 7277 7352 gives -0.06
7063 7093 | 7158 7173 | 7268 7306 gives -0.01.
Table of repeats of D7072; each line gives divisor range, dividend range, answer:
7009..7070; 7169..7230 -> 1.06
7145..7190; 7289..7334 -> 1.01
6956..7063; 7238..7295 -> 1.07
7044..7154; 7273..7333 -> 1.01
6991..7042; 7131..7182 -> 1.05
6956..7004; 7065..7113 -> 1.09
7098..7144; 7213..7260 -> 1.05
